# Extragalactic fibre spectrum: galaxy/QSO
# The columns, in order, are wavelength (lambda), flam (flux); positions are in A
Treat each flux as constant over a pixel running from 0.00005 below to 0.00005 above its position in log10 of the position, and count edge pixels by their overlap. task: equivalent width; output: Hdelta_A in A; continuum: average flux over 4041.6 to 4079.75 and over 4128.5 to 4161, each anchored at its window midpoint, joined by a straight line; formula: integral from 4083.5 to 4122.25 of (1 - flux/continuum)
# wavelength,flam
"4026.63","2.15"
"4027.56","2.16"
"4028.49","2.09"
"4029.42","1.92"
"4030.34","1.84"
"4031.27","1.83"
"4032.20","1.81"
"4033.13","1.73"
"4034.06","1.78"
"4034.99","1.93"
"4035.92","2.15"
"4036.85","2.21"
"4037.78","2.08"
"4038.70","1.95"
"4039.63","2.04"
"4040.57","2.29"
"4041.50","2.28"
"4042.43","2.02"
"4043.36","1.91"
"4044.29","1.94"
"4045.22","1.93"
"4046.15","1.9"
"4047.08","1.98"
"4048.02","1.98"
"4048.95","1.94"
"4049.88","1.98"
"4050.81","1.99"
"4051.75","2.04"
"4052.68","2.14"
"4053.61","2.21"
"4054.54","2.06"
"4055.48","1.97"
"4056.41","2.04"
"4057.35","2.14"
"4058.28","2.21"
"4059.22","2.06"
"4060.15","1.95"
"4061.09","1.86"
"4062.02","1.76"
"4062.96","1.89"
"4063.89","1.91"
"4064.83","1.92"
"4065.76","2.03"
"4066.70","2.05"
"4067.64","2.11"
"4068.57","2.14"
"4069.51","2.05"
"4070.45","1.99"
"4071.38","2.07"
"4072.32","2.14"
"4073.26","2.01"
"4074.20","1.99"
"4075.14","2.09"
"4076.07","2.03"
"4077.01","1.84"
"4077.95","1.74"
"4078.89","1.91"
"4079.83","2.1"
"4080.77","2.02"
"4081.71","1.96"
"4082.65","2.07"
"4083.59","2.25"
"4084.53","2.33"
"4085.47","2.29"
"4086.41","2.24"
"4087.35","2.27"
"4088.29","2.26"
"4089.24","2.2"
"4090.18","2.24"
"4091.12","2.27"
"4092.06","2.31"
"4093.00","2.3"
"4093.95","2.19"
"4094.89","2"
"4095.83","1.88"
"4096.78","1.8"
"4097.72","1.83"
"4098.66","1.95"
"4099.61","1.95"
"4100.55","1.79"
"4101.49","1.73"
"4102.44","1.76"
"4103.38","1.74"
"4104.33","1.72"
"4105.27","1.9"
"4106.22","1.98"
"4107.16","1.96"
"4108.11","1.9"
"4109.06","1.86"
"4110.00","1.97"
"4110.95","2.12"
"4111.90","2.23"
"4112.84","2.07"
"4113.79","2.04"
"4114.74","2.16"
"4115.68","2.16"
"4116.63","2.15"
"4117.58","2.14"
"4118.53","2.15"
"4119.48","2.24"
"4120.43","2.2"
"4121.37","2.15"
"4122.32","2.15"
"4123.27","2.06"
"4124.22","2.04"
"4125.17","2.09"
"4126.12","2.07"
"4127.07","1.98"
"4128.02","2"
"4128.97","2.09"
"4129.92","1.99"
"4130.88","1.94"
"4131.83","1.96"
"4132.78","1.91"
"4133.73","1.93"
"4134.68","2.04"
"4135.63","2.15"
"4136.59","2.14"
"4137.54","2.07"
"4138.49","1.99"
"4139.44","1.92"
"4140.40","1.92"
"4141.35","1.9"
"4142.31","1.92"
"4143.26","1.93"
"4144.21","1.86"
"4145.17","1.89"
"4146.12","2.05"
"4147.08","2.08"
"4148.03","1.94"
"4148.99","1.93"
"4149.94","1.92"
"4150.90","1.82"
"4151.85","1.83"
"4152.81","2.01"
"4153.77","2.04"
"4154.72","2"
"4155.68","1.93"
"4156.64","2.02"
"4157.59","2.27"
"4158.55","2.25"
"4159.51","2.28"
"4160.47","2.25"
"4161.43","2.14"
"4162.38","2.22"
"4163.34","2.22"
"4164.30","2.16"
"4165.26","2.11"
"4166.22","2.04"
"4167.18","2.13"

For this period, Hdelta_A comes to -1.18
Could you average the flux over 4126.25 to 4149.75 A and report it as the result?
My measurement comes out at 1.98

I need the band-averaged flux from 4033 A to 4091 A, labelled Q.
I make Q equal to 2.05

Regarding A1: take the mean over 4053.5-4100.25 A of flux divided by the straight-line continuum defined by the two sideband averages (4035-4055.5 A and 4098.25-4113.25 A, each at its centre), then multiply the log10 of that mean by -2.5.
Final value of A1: -0.04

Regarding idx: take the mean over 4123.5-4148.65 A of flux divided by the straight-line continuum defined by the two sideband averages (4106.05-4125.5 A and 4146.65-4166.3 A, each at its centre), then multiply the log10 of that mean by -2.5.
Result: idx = 0.05 mag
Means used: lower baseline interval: 2.09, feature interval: 1.99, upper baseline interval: 2.07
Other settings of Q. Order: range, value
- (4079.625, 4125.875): 2.06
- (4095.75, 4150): 1.99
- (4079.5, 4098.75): 2.14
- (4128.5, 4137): 2.01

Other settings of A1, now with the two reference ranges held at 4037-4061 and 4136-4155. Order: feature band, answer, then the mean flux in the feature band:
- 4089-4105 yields 0.01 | 1.98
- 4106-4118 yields -0.04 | 2.06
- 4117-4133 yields -0.05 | 2.07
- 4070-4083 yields 0.01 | 2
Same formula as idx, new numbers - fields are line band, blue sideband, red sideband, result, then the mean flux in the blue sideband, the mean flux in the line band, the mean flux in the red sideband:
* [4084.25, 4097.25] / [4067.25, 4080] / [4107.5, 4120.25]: -0.070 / 2.01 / 2.18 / 2.09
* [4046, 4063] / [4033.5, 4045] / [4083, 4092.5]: 0.054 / 2.04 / 2.01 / 2.26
